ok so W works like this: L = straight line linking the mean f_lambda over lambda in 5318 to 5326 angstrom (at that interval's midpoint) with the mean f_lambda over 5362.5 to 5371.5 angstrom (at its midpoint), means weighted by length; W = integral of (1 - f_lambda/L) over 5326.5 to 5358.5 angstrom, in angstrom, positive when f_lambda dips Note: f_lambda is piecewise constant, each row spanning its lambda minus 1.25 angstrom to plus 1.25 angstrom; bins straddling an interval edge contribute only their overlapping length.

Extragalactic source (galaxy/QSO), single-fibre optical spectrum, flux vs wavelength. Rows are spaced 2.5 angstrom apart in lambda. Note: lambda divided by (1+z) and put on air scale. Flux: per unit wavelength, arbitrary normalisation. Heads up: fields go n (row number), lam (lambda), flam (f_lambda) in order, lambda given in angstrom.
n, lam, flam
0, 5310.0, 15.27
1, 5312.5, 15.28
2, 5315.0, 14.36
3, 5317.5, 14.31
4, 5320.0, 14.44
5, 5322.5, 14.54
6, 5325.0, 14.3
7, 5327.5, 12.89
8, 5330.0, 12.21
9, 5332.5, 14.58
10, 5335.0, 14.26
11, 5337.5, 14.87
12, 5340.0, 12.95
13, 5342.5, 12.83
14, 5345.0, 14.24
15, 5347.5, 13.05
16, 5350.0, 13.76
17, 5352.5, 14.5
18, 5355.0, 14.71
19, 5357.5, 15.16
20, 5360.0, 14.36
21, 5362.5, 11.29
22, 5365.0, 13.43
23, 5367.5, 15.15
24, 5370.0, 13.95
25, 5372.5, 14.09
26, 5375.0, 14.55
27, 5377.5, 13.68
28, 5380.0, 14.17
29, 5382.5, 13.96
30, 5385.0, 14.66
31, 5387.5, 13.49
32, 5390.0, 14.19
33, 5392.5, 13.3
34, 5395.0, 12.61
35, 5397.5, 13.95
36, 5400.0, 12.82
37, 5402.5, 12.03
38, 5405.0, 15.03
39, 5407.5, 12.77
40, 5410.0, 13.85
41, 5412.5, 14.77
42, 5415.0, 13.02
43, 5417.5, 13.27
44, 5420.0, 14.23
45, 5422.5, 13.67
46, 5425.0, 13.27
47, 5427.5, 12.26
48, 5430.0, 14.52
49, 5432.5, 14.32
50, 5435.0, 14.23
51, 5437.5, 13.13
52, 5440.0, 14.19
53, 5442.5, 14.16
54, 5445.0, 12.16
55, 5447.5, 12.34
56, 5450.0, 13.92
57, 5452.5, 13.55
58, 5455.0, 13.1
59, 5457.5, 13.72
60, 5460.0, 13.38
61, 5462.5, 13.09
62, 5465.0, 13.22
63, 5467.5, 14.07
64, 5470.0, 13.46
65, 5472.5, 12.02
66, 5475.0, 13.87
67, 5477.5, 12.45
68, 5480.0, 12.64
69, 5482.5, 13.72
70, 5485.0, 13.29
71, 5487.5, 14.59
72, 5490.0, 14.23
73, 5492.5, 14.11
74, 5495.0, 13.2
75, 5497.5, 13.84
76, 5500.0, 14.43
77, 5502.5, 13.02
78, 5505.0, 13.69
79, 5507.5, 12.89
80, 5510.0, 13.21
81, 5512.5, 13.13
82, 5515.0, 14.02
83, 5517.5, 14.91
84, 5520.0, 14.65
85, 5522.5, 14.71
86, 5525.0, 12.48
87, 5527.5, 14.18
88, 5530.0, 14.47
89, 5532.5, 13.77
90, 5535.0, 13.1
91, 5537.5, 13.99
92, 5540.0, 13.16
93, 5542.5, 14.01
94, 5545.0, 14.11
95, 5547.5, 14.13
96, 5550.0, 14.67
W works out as 0.6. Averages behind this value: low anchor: 14.4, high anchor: 13.8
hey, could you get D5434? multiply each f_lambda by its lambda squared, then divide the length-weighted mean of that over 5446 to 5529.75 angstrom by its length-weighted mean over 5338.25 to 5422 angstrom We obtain 1.03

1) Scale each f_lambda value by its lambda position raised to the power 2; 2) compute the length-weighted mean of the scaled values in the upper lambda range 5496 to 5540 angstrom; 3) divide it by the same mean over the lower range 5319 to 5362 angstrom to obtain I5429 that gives 1.1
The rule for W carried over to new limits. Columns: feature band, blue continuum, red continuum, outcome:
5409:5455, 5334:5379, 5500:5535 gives 0.91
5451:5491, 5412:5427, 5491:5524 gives 0.95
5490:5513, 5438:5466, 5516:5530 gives 0.64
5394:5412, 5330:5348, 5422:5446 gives 0.38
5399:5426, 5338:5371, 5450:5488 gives 0.09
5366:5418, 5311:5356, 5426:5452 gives -0.16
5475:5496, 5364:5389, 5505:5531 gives 0.54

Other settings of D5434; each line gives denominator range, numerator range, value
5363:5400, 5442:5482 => 0.98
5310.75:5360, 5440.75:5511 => 1.00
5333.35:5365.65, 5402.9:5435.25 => 1.02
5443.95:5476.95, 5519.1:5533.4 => 1.09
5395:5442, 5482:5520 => 1.04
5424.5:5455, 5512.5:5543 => 1.07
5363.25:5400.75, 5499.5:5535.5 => 1.05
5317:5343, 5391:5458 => 1.01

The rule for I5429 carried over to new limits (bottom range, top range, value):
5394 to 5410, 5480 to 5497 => 1.07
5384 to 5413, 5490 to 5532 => 1.06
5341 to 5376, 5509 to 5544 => 1.06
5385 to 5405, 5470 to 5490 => 1.02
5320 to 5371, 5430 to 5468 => 1.01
